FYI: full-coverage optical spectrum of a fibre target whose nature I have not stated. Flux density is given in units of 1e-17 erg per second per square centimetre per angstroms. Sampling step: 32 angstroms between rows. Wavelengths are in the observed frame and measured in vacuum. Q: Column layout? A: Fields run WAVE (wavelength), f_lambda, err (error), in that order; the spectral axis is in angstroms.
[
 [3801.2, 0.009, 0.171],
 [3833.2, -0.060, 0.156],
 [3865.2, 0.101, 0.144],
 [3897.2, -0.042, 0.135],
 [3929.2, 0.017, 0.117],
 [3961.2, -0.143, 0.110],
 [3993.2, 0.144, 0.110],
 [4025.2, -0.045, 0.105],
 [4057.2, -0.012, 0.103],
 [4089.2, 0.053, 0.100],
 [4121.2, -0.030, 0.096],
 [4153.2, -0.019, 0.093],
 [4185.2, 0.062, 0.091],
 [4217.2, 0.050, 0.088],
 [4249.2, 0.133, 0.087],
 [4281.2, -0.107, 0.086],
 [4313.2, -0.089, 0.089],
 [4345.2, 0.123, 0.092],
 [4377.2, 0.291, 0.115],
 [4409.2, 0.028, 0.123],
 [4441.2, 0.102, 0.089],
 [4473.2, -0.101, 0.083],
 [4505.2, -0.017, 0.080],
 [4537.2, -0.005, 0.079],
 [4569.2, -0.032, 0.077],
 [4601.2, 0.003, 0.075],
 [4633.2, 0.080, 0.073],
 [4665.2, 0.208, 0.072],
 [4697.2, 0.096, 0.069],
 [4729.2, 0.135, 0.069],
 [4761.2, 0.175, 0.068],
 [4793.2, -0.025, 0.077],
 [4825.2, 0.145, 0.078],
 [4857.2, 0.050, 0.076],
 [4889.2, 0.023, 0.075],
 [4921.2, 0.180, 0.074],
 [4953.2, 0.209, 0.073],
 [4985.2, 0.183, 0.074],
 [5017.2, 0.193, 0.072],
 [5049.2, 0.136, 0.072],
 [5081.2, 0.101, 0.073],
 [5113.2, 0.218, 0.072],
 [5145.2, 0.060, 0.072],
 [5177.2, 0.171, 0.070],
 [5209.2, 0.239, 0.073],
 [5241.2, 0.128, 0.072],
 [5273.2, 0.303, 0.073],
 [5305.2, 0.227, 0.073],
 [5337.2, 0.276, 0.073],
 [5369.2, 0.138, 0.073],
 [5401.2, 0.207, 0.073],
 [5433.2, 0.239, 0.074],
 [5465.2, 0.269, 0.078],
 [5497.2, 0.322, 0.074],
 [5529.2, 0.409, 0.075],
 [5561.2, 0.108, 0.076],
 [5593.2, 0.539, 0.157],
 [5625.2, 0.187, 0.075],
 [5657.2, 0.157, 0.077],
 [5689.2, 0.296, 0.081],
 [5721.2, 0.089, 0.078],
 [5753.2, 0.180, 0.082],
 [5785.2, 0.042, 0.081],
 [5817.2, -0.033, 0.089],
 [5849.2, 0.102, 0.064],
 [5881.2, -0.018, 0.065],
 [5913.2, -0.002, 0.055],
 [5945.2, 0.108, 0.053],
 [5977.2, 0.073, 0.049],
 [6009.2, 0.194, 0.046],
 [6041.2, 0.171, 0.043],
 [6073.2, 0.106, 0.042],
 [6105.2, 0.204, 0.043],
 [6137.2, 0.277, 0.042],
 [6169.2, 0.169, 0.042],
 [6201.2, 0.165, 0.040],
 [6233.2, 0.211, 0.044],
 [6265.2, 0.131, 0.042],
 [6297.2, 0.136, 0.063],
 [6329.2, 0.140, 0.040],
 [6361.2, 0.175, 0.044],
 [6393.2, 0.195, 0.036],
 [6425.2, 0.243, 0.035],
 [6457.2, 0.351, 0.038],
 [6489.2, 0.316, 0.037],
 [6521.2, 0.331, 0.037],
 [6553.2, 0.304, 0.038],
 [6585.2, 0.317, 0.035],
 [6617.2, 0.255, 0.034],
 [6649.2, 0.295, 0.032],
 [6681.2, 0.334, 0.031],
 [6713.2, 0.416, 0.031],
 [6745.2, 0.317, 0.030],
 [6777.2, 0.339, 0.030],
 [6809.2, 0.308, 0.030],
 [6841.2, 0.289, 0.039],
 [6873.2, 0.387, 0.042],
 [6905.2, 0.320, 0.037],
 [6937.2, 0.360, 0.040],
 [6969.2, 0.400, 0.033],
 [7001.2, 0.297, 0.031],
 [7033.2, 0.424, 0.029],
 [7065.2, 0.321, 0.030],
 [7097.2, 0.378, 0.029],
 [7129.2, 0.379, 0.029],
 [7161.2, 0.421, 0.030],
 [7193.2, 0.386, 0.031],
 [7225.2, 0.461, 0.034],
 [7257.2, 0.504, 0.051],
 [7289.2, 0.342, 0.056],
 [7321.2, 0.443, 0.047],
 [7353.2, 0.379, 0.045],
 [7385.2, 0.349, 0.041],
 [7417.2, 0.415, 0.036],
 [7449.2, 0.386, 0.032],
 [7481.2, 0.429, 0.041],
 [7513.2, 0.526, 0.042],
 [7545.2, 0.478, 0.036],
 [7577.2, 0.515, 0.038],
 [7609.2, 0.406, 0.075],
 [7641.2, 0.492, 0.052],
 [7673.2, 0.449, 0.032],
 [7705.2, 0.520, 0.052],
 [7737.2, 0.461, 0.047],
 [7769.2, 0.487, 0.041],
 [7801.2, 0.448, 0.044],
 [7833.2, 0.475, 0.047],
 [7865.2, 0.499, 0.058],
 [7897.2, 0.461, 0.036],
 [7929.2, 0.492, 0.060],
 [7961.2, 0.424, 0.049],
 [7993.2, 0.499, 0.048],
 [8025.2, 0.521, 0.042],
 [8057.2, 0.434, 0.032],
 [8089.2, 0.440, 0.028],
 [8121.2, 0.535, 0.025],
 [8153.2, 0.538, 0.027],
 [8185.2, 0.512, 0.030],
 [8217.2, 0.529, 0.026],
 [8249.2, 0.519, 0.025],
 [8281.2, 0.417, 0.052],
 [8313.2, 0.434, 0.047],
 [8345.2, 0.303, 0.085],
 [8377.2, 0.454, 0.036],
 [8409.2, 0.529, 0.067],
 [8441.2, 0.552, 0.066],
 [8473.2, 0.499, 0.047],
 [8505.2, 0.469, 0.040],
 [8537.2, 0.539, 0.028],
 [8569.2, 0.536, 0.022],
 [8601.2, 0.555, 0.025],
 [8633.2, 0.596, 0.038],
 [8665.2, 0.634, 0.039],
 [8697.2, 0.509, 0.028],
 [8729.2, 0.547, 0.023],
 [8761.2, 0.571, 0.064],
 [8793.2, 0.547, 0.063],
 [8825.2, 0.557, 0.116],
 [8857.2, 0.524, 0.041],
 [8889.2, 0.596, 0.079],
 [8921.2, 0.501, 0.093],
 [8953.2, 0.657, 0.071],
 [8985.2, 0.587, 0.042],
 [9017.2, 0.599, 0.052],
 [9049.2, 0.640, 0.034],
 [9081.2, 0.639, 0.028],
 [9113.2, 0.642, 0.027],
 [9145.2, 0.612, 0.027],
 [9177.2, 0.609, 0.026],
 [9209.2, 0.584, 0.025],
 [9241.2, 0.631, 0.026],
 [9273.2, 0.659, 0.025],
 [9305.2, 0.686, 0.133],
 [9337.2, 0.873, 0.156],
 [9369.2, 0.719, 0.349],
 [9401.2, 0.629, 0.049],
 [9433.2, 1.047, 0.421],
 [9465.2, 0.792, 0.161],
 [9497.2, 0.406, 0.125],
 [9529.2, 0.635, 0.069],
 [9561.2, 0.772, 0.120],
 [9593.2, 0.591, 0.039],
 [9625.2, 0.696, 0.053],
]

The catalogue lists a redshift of 0.61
